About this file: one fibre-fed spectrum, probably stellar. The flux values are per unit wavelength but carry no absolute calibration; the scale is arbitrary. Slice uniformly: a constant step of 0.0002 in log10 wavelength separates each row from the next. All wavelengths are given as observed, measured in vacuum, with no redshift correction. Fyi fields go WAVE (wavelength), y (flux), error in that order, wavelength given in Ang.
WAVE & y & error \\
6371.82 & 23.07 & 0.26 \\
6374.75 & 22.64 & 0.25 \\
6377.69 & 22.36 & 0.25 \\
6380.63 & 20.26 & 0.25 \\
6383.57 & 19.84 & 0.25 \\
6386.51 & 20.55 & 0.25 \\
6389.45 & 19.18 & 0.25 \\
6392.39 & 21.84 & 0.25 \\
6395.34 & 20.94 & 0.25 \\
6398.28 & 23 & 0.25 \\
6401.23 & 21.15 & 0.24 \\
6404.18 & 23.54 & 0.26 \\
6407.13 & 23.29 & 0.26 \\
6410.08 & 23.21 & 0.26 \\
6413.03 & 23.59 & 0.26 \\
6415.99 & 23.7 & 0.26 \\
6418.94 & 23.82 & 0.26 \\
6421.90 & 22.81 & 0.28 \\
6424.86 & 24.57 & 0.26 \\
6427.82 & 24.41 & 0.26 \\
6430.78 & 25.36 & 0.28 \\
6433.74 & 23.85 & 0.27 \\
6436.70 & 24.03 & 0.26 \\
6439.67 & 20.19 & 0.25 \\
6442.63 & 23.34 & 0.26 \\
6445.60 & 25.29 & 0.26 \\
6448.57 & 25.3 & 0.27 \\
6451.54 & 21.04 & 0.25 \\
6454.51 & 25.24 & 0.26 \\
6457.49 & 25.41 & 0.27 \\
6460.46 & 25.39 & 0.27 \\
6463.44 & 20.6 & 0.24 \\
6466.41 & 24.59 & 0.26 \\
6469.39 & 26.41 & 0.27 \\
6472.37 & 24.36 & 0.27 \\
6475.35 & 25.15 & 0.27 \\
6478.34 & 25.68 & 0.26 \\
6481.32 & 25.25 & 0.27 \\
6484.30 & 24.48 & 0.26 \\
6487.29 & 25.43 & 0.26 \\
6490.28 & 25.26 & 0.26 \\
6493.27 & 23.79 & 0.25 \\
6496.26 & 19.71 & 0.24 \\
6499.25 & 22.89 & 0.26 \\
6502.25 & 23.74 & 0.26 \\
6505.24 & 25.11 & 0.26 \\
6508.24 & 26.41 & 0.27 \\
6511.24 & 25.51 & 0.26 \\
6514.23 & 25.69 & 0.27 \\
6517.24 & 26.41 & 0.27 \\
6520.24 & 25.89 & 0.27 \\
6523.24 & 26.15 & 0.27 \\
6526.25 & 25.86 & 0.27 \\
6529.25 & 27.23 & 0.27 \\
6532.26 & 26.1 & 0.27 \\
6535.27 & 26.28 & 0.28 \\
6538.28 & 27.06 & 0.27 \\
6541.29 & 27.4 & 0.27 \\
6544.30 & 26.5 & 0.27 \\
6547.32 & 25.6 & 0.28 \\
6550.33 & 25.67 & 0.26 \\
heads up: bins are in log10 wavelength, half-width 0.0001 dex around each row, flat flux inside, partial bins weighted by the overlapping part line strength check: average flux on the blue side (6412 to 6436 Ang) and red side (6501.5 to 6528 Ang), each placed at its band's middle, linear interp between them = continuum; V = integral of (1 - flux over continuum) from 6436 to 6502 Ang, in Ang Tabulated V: 2.19 Ang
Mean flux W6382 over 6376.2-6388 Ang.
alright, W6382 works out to 20.7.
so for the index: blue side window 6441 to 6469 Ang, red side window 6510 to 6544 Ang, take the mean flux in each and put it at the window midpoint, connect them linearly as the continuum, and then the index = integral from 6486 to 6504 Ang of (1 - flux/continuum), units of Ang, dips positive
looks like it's 1.3 Ang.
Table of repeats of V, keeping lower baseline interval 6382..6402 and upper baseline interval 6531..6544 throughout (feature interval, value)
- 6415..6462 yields -2.5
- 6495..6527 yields 1.0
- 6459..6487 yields -0.6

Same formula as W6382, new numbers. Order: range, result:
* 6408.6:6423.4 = 23.4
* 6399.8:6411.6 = 22.8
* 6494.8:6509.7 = 23.6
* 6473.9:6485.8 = 25.1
